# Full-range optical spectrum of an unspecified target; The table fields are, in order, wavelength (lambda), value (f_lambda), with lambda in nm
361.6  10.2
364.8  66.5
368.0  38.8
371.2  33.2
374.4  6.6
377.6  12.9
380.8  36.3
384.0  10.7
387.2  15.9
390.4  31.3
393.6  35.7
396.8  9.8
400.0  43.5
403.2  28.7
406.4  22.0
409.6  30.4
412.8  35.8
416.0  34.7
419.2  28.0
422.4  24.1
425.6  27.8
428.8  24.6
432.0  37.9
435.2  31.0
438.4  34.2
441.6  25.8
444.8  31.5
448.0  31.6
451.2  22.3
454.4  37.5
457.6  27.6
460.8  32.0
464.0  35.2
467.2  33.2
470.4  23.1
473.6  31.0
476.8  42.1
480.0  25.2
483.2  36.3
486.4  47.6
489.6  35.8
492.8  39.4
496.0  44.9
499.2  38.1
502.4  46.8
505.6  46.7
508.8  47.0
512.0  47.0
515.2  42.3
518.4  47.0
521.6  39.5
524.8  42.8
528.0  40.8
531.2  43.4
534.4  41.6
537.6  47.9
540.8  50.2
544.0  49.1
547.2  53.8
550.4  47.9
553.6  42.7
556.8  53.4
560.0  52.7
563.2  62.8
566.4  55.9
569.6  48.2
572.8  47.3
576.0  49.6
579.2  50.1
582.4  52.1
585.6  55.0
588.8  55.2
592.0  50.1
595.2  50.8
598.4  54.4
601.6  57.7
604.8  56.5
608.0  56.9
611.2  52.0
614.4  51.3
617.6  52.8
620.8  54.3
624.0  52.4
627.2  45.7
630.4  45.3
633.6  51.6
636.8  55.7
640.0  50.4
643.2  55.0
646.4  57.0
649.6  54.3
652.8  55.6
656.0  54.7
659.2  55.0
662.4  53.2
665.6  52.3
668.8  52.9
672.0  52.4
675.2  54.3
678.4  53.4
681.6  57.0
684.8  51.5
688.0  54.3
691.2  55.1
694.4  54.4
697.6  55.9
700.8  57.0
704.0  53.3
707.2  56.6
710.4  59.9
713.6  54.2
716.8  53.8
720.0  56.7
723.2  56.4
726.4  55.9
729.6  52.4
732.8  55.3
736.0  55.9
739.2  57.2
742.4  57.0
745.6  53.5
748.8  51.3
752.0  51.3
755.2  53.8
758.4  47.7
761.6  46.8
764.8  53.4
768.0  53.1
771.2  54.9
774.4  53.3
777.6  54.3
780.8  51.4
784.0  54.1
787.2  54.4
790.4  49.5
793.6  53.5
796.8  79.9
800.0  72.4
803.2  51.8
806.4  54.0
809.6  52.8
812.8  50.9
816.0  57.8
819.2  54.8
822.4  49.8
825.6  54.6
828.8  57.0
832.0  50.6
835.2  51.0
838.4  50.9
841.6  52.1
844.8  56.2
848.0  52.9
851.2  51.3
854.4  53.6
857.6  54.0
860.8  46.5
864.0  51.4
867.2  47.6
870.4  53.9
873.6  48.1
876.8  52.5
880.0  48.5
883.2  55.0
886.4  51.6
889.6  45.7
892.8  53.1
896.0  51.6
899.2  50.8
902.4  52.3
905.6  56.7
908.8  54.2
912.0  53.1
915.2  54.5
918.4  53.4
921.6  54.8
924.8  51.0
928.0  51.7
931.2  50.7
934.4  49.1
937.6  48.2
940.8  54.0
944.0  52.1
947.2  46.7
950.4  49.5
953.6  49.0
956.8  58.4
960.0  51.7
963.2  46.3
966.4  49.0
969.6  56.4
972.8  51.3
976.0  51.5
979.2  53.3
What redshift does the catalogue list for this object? 0.22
